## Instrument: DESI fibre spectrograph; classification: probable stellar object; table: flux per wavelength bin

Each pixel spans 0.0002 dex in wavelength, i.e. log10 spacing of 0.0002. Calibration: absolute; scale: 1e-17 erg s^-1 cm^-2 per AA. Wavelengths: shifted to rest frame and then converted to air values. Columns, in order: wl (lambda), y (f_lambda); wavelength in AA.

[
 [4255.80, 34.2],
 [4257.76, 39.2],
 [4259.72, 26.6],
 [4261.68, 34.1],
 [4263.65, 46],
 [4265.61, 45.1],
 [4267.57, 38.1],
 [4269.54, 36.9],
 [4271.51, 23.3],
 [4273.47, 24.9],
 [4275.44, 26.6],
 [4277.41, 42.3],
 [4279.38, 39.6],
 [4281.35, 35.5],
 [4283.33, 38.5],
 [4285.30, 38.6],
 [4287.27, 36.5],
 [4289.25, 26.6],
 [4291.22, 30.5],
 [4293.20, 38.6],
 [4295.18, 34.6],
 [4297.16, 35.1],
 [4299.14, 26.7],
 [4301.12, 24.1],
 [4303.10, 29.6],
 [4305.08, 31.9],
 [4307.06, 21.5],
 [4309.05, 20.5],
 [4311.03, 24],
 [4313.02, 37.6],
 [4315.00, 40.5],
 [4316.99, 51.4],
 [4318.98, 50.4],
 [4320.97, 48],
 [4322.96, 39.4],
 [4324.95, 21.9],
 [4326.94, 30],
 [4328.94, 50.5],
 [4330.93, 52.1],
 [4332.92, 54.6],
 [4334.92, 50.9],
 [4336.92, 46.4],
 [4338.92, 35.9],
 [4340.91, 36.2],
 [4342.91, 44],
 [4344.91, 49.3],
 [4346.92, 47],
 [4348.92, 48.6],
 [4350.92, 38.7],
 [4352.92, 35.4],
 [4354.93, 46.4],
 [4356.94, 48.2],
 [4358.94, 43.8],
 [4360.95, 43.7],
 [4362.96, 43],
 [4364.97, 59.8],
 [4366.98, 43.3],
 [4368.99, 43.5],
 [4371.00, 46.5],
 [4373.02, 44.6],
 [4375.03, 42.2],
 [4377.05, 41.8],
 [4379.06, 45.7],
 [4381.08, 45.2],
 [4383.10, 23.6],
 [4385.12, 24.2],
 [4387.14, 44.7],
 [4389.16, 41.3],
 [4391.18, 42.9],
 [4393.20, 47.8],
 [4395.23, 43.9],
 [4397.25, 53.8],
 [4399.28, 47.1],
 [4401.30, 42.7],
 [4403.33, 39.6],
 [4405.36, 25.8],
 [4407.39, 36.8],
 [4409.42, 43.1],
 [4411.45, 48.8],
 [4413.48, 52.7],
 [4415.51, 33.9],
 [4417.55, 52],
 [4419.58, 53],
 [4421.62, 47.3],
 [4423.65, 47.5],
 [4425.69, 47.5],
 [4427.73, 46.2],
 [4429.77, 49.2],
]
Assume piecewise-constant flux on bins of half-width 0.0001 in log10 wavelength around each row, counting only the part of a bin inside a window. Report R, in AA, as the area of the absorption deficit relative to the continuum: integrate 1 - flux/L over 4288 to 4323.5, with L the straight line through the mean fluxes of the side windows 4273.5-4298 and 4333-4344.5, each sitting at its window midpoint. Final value 4.2 AA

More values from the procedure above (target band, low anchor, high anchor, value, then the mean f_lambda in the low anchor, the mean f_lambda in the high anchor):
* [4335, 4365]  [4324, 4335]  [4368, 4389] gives -1.74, 42.8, 40.2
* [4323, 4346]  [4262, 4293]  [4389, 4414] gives -2.16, 35.3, 43.5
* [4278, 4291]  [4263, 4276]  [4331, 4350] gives 0.37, 34.4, 46.2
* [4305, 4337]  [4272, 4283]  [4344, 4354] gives 0.35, 33.6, 43.7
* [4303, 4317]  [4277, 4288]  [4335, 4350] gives 3.48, 38.3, 44.3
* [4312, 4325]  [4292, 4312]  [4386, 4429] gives -4.82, 28.7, 44.7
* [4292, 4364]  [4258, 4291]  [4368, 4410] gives -2.77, 34.9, 41.2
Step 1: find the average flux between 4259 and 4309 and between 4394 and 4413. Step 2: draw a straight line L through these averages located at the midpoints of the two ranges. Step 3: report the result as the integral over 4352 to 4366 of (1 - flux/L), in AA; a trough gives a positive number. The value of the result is -2.38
